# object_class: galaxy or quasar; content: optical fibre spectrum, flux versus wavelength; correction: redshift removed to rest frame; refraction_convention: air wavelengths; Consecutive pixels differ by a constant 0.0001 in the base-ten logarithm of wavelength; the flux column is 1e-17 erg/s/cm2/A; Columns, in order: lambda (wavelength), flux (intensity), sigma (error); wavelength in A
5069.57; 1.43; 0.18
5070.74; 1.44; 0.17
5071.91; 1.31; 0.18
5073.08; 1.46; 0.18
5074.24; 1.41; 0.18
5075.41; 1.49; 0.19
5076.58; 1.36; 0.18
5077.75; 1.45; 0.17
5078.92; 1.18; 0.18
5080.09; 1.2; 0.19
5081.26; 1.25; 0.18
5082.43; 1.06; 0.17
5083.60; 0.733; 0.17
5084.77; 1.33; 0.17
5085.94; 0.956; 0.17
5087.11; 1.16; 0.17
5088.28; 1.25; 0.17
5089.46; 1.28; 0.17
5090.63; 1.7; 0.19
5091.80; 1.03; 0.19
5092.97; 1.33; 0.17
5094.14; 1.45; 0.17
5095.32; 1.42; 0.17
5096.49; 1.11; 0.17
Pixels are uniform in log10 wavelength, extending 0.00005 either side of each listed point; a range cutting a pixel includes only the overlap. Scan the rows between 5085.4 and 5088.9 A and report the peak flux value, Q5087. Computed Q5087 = 1.25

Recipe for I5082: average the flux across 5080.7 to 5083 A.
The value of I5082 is 1.15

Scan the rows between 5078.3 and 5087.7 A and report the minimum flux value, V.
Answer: 0.733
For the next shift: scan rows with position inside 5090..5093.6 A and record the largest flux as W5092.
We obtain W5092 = 1.7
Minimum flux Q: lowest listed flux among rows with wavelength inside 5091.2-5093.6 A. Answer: 1.03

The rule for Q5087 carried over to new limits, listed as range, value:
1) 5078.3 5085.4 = 1.33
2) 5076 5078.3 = 1.45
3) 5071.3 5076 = 1.49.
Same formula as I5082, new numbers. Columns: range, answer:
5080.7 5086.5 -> 1.07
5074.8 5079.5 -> 1.37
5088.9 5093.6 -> 1.34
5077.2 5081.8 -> 1.27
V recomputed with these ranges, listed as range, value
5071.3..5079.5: 1.18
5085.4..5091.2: 0.956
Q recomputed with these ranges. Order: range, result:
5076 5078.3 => 1.36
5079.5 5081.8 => 1.2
